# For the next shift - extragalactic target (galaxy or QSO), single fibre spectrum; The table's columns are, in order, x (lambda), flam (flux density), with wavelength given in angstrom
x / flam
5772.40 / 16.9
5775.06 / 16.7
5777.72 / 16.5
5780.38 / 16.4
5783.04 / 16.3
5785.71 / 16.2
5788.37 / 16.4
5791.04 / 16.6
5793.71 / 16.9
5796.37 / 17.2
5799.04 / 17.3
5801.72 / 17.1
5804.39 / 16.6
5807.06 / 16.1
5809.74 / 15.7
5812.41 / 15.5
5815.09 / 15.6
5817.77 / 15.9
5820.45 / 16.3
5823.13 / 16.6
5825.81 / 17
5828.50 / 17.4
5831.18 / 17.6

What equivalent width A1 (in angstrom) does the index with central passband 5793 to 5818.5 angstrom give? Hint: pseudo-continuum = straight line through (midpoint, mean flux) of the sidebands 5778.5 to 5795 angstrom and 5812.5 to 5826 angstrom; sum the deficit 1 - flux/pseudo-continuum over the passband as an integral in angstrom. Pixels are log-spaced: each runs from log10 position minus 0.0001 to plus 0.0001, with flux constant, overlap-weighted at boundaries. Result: -0.2 angstrom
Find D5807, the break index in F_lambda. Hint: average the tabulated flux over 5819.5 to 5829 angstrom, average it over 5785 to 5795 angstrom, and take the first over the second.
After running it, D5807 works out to 1.02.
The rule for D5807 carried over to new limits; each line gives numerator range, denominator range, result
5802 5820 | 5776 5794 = 0.97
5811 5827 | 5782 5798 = 0.97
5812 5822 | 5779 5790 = 0.97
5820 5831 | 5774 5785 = 1.03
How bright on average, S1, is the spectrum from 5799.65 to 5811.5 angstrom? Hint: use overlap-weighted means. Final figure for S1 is 16.4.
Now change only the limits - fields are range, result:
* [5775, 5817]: 16.4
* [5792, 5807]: 16.9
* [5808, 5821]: 15.8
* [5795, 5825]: 16.4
